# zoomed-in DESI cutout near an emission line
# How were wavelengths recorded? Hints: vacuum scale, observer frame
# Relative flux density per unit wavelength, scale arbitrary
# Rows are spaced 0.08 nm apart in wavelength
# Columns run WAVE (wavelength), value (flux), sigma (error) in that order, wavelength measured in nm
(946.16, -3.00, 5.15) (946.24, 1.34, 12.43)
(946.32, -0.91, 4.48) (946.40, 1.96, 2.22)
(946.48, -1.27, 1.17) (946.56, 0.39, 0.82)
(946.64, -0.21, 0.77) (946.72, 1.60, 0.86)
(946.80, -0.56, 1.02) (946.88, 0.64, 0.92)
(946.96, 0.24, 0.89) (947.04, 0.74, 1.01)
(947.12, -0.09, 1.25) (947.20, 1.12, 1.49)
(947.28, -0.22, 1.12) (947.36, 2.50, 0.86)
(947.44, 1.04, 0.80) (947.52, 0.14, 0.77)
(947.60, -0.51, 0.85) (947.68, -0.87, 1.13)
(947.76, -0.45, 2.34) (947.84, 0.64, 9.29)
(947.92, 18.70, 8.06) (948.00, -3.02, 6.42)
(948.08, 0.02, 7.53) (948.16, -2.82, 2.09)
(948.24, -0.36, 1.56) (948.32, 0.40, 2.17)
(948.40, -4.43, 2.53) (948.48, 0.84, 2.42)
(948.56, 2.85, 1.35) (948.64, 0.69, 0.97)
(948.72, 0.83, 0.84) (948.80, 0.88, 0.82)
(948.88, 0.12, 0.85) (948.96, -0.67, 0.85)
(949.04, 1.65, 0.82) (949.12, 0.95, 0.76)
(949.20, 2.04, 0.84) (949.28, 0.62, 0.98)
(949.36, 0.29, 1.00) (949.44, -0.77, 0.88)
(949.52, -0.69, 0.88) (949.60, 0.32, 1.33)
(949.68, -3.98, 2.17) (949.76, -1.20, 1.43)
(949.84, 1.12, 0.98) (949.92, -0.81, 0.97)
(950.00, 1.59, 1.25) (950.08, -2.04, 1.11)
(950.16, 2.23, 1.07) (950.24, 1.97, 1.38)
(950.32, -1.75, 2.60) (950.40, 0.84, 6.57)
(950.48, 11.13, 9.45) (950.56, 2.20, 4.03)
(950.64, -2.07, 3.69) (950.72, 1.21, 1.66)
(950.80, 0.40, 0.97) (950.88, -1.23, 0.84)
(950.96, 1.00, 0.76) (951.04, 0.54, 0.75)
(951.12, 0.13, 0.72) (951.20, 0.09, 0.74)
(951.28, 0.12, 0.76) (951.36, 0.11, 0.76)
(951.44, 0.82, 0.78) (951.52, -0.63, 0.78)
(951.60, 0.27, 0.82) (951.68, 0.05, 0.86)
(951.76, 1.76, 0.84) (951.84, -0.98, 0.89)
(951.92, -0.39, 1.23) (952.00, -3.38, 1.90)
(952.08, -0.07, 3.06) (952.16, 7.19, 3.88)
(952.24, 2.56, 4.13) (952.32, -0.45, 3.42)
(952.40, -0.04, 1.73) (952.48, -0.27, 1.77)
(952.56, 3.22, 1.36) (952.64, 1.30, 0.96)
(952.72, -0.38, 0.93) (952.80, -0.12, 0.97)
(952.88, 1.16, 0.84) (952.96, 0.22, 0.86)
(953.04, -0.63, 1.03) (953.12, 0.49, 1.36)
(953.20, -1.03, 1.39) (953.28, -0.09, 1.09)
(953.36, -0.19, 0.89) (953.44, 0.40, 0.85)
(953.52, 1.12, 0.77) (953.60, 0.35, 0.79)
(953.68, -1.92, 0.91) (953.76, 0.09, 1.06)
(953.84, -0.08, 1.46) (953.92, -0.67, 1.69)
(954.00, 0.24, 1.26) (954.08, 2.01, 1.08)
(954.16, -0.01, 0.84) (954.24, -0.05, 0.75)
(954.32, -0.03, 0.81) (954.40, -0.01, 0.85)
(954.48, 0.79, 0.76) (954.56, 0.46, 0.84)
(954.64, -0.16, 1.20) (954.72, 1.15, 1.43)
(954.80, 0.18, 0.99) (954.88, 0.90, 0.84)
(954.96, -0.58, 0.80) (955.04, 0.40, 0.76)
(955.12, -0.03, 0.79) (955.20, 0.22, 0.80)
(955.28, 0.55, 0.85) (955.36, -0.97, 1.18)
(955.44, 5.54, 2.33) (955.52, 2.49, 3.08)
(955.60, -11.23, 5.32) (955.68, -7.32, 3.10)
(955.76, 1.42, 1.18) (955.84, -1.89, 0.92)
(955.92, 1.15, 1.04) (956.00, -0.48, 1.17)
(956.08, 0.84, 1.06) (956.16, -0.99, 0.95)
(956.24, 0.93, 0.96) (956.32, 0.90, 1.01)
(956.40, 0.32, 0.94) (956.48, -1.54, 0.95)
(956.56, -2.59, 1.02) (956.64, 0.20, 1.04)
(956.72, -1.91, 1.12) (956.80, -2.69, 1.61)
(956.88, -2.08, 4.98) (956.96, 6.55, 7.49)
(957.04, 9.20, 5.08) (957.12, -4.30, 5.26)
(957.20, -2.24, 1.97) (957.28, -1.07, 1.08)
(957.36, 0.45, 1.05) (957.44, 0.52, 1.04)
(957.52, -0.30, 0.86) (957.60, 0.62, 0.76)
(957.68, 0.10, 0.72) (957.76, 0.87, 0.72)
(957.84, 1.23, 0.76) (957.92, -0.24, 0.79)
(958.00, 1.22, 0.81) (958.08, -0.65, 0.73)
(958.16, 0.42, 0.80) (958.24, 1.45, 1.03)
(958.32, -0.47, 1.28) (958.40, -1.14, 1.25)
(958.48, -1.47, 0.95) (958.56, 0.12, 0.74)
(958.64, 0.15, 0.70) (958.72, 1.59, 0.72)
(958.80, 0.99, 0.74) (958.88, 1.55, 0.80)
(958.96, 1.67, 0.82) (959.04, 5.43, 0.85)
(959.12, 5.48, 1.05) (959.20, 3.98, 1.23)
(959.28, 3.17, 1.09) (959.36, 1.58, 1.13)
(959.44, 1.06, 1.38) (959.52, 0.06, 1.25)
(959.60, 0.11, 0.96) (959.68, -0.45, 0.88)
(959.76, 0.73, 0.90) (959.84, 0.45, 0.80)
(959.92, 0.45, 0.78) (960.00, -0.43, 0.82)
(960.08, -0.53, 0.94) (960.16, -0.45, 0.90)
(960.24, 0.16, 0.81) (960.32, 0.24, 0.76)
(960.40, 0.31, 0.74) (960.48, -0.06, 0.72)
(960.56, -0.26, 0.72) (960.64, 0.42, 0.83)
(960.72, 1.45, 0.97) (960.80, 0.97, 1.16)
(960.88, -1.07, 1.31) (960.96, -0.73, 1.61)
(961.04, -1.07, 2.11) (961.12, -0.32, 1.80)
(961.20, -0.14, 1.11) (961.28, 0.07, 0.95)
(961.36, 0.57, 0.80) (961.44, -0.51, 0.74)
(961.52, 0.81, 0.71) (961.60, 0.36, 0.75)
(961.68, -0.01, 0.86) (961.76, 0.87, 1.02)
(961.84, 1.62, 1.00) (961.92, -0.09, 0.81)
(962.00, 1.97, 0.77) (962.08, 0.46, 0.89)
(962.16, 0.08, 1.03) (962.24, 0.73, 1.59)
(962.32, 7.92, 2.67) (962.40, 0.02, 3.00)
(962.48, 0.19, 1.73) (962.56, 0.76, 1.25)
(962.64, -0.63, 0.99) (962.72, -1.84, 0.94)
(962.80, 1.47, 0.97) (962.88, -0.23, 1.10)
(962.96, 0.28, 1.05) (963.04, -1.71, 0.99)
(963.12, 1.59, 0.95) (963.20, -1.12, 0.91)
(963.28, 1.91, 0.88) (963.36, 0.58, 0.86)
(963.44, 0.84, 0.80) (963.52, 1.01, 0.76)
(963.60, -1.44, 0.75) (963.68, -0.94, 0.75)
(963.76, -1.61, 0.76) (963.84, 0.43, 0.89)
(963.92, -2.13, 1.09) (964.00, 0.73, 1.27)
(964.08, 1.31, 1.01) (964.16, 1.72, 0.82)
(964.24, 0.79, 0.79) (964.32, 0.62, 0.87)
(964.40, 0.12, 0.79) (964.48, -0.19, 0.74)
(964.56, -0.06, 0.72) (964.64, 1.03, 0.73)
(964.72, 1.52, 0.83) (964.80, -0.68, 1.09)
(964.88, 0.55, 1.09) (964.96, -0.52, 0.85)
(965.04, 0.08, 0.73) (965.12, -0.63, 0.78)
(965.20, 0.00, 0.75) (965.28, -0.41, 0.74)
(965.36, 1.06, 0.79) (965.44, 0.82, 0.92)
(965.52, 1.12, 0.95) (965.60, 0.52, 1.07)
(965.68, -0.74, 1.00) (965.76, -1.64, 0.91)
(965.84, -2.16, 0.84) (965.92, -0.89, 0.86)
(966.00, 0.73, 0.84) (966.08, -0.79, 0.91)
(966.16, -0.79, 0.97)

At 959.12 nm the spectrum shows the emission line H-beta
